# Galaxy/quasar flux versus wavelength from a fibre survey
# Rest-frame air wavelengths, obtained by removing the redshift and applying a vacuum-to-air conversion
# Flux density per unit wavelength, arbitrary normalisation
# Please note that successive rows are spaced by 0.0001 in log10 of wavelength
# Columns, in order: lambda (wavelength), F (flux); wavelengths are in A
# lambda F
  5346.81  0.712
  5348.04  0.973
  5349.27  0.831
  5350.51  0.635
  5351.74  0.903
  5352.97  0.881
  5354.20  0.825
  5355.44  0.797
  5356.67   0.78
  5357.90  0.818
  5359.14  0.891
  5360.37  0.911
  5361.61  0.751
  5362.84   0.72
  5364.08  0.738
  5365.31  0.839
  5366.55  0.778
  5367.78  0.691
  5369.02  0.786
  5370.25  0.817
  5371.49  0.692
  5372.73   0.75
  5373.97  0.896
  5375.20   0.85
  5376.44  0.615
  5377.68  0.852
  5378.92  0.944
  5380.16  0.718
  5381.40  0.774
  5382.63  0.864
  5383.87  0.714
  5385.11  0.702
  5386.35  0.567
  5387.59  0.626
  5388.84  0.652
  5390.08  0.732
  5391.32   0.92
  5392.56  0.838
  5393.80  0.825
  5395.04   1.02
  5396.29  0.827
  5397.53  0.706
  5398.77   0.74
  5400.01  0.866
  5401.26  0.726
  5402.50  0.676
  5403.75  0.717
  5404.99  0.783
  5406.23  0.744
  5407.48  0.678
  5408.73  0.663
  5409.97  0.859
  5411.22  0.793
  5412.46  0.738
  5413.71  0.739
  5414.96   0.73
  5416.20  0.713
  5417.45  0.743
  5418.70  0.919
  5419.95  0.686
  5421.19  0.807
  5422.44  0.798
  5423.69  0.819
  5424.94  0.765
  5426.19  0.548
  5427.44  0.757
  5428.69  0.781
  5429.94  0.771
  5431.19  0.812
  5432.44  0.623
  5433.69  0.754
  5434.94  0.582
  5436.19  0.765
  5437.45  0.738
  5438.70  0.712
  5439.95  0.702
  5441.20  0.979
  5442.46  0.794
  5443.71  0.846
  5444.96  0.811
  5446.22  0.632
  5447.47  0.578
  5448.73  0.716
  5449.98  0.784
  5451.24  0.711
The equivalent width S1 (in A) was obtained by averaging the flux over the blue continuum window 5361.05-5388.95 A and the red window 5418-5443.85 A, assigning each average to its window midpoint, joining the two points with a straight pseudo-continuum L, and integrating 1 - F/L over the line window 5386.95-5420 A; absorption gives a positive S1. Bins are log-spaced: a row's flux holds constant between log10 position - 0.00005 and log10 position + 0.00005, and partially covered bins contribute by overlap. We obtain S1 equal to -0.4 A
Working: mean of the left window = 0.756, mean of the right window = 0.758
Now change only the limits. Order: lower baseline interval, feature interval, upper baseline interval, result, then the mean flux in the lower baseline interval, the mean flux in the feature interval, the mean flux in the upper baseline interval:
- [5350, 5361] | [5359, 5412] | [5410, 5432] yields 1.7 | 0.829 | 0.772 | 0.761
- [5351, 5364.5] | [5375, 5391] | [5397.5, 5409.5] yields 0.7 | 0.819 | 0.739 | 0.733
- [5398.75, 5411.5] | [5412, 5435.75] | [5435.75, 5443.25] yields 0.8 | 0.749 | 0.742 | 0.783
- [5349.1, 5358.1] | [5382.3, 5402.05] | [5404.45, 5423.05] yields 0.2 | 0.807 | 0.768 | 0.759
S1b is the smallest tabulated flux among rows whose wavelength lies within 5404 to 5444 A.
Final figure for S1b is 0.548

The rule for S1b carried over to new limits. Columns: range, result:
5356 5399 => 0.567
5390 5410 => 0.663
